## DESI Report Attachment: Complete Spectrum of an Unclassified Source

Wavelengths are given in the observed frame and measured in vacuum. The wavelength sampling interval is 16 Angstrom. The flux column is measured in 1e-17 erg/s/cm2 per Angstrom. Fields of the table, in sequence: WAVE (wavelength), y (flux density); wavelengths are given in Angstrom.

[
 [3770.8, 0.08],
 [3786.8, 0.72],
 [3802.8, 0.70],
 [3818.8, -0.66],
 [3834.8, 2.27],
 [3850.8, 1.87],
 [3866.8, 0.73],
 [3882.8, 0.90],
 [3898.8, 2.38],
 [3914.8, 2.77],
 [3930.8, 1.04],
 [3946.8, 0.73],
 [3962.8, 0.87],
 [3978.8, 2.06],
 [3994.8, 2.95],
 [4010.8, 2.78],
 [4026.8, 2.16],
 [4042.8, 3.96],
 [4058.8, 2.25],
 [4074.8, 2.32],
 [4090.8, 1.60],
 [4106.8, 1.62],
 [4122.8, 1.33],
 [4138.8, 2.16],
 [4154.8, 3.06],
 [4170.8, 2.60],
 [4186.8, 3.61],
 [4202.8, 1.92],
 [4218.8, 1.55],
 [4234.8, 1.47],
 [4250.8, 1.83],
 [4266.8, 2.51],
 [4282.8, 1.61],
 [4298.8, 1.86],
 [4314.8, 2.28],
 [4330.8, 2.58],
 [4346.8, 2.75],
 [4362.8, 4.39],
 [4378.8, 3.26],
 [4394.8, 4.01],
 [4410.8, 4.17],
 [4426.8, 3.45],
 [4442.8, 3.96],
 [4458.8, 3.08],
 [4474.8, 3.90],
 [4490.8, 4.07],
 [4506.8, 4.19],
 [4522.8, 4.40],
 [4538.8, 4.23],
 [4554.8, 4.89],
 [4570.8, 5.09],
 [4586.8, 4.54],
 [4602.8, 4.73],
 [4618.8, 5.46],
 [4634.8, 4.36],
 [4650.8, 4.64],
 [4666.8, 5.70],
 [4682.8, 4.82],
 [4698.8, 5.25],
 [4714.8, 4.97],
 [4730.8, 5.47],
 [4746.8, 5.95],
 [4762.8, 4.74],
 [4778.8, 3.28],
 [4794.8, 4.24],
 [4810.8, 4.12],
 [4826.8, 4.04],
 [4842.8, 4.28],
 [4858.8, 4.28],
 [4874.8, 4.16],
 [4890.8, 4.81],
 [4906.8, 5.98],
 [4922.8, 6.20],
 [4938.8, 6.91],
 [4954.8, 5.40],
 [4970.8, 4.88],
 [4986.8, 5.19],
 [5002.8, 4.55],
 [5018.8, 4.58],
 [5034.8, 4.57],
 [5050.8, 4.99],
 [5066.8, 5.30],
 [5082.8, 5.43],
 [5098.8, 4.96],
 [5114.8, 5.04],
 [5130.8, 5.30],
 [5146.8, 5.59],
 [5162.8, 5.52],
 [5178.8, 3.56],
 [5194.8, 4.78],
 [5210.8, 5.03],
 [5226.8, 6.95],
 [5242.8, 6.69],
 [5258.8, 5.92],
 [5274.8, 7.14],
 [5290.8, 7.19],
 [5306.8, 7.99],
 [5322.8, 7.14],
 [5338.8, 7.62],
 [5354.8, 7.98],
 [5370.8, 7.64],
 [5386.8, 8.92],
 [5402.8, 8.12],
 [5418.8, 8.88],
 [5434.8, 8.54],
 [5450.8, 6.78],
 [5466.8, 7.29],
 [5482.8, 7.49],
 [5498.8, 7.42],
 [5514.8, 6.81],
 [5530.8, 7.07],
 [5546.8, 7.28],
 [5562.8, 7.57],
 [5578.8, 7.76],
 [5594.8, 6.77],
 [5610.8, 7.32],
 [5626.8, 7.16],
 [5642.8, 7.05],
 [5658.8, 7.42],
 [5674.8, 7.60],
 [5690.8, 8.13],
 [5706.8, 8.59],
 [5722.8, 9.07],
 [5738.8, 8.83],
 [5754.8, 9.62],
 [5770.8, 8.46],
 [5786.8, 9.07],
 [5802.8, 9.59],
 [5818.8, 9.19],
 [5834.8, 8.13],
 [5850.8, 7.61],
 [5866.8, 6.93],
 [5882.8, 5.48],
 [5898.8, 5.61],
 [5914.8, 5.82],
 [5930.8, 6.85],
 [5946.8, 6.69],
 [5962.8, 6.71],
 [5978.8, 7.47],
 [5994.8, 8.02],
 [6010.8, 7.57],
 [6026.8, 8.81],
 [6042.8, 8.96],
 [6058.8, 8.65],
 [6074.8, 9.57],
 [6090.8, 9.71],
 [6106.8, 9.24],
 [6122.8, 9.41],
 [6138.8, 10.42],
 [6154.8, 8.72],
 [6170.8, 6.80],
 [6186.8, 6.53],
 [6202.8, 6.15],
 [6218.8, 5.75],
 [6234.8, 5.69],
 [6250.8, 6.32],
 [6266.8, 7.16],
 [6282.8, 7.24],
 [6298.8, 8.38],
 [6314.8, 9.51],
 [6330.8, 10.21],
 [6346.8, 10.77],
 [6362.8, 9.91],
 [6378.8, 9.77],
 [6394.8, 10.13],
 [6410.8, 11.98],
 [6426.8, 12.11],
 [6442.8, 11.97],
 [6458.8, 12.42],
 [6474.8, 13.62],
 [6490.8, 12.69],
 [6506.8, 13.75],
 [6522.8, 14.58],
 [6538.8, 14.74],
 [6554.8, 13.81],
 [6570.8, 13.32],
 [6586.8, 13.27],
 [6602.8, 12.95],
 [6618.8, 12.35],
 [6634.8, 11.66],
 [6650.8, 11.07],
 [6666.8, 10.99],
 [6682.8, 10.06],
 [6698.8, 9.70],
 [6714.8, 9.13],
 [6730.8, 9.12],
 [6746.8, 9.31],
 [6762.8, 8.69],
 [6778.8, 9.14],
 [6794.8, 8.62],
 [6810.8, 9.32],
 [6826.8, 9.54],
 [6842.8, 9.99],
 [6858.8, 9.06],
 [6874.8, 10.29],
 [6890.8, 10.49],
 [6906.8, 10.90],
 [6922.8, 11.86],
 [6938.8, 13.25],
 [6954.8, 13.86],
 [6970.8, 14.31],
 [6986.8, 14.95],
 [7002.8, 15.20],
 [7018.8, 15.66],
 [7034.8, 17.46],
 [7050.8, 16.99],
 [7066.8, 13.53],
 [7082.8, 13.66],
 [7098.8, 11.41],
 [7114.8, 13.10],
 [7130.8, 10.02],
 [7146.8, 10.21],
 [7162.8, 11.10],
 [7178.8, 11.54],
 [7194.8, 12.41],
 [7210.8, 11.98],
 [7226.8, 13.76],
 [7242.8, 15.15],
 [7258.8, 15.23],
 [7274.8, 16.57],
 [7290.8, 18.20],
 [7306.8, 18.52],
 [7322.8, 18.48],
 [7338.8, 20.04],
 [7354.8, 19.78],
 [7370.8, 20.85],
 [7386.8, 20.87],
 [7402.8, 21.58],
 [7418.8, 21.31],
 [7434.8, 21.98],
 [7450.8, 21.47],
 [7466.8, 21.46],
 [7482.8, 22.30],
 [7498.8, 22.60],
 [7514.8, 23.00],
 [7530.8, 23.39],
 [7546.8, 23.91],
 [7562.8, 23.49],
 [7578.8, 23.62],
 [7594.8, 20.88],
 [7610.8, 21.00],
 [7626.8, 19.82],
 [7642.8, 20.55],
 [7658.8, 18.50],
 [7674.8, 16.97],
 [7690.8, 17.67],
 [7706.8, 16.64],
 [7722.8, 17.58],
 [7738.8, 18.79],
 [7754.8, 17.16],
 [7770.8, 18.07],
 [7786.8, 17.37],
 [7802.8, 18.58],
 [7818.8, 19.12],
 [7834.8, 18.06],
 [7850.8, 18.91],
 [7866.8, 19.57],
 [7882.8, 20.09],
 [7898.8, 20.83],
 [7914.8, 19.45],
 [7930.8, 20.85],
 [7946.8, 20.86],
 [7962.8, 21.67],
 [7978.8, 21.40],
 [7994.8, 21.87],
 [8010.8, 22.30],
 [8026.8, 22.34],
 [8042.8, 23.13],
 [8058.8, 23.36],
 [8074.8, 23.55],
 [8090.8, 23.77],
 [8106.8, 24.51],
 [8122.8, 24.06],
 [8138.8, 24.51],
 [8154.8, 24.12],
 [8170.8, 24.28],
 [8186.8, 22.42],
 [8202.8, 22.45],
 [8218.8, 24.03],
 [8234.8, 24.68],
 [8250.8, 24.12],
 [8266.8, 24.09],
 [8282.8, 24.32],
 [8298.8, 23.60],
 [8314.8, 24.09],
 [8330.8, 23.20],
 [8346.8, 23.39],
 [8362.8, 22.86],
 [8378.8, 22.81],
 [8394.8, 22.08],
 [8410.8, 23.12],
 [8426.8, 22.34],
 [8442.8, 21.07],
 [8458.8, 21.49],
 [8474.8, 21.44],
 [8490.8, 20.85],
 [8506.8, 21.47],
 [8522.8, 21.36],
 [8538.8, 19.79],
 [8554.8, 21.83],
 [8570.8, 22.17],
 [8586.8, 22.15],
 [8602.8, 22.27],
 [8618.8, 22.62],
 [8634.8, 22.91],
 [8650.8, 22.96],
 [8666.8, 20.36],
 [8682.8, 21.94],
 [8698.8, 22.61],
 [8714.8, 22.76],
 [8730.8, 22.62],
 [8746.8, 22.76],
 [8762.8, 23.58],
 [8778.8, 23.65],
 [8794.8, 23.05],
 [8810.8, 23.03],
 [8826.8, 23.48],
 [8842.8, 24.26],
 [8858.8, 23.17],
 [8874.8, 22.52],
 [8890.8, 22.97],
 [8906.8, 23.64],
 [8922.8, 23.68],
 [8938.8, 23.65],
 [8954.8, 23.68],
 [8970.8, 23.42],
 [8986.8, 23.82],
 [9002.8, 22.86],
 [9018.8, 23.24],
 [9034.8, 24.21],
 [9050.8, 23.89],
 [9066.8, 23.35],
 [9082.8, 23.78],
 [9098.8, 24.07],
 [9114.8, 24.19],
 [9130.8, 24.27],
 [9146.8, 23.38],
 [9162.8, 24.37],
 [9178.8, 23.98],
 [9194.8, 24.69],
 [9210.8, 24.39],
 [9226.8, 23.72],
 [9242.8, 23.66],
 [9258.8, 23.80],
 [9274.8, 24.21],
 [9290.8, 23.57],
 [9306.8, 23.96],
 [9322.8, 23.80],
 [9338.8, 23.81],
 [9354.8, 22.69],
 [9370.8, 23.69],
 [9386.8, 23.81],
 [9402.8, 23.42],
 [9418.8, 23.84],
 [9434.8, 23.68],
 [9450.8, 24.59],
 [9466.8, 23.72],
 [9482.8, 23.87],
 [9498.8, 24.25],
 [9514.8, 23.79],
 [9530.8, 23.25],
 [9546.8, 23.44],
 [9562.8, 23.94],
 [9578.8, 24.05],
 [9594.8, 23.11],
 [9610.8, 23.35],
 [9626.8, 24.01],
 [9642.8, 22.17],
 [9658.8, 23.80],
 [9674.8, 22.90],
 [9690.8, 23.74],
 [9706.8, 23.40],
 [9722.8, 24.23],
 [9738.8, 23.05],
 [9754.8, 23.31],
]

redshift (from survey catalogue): 0.00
